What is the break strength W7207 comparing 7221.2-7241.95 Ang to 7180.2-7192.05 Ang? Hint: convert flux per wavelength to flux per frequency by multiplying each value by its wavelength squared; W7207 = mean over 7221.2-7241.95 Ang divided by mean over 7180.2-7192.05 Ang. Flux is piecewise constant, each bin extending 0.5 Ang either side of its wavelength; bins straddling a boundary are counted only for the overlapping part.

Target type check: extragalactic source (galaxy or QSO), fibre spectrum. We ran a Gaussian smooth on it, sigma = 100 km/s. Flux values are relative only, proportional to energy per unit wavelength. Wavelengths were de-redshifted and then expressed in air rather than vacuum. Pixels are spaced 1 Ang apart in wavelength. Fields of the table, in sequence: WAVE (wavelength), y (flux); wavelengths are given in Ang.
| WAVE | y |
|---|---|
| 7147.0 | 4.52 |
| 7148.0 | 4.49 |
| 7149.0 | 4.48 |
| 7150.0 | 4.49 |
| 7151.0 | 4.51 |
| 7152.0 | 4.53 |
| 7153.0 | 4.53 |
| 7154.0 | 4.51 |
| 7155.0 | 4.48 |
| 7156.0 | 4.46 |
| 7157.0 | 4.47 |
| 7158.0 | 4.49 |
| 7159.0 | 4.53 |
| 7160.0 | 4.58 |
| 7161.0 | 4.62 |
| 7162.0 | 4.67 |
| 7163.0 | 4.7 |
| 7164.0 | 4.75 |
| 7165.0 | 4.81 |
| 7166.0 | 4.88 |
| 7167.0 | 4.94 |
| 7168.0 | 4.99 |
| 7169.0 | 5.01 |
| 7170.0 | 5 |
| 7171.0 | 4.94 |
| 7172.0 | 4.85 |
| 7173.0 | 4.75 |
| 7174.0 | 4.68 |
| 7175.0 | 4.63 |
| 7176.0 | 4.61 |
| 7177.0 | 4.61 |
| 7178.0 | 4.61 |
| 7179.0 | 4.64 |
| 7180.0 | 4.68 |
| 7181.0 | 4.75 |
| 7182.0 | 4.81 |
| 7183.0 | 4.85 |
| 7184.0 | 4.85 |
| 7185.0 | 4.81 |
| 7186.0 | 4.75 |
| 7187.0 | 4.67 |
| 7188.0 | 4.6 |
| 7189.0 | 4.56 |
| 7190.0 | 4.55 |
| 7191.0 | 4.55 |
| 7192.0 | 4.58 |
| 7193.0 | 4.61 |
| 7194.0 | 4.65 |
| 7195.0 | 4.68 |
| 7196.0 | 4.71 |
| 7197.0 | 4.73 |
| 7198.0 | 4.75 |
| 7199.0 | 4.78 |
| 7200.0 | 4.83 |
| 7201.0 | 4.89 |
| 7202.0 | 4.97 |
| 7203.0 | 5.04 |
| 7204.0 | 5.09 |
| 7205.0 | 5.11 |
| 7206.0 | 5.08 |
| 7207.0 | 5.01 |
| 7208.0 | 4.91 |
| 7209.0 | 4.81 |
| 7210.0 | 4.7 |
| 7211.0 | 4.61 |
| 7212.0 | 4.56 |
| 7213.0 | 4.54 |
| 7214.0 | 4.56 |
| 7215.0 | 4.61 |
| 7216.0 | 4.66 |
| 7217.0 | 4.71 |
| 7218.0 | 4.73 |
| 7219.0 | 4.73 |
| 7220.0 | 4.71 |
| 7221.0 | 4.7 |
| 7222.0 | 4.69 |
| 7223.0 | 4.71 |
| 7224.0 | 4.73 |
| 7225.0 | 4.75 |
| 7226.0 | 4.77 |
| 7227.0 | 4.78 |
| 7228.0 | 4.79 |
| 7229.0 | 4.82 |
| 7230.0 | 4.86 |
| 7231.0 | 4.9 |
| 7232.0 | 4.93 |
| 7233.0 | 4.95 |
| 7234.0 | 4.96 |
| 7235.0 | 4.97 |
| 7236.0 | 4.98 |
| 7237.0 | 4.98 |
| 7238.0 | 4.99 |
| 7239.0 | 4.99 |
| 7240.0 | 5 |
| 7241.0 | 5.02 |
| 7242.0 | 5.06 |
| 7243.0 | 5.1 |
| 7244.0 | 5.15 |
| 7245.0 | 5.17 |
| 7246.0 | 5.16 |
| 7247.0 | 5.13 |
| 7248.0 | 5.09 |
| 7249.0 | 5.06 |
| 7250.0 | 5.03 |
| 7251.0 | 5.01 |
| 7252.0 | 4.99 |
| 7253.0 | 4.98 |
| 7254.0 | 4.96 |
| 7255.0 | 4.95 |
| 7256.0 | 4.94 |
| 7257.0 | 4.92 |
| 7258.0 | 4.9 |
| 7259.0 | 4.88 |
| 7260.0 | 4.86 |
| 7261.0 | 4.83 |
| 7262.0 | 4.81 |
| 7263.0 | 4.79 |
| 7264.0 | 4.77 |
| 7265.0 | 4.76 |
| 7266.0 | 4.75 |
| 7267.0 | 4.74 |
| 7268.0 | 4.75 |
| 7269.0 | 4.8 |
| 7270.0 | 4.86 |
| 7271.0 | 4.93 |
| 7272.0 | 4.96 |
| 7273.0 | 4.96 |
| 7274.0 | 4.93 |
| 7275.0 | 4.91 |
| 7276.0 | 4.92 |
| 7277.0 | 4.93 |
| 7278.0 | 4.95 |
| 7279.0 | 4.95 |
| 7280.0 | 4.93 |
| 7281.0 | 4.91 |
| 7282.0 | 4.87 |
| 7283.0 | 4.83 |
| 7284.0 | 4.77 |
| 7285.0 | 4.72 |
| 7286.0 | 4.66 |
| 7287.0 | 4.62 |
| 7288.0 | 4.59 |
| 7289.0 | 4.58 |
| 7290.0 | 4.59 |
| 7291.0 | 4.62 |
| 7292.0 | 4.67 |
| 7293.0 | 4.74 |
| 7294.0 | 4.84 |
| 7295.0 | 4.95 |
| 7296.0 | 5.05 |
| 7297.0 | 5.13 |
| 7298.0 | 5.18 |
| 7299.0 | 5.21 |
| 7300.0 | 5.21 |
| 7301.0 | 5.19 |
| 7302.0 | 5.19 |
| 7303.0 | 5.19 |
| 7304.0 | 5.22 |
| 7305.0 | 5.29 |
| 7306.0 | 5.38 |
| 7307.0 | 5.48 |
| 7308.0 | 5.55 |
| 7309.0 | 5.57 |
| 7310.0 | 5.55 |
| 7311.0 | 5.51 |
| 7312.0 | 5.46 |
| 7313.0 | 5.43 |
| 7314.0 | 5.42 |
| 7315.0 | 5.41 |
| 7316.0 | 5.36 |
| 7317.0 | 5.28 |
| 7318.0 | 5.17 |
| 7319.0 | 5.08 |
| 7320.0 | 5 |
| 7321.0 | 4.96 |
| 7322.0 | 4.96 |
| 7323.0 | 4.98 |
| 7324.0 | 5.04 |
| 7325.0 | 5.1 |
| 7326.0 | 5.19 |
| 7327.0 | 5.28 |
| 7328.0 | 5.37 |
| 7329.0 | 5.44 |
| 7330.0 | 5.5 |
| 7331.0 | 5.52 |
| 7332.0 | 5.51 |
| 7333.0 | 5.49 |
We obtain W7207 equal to 1.1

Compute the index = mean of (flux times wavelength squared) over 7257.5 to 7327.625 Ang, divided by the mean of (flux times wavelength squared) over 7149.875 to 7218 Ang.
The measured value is 1.09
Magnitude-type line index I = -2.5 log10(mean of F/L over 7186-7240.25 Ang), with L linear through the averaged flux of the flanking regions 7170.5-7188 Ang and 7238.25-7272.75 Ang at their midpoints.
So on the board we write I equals 0.009 mag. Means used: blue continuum 4.73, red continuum 4.94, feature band 4.79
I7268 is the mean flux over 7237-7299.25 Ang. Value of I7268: 4.9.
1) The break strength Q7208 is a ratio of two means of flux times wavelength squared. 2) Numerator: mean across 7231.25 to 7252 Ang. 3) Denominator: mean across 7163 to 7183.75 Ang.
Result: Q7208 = 1.1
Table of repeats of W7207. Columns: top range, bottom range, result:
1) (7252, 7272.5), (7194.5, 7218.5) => 1.03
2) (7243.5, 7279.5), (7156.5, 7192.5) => 1.07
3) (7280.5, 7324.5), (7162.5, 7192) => 1.11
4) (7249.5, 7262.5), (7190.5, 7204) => 1.05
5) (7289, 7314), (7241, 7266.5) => 1.06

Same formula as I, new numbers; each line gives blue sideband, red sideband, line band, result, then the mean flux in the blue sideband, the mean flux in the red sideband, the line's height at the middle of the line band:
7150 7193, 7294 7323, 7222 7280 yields 0.020 mag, 4.68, 5.25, 5.01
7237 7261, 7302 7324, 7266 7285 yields 0.054 mag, 5.01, 5.29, 5.13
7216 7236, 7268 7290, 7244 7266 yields -0.030 mag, 4.8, 4.83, 4.82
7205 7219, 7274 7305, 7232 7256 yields -0.047 mag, 4.74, 4.91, 4.81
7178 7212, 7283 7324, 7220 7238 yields 0.007 mag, 4.77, 5.09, 4.87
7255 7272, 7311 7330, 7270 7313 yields 0.003 mag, 4.84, 5.23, 5.03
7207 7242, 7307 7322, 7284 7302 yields 0.074 mag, 4.8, 5.33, 5.21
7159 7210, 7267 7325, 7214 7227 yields 0.035 mag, 4.78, 5.04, 4.86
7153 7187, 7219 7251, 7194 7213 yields -0.002 mag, 4.71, 4.93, 4.83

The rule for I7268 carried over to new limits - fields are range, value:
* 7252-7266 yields 4.87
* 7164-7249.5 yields 4.82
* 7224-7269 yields 4.93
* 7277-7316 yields 5.07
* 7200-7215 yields 4.84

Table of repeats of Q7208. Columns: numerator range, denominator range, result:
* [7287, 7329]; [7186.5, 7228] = 1.12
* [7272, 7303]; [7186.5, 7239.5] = 1.04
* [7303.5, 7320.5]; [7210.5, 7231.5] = 1.17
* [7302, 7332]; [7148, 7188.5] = 1.18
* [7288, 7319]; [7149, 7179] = 1.15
